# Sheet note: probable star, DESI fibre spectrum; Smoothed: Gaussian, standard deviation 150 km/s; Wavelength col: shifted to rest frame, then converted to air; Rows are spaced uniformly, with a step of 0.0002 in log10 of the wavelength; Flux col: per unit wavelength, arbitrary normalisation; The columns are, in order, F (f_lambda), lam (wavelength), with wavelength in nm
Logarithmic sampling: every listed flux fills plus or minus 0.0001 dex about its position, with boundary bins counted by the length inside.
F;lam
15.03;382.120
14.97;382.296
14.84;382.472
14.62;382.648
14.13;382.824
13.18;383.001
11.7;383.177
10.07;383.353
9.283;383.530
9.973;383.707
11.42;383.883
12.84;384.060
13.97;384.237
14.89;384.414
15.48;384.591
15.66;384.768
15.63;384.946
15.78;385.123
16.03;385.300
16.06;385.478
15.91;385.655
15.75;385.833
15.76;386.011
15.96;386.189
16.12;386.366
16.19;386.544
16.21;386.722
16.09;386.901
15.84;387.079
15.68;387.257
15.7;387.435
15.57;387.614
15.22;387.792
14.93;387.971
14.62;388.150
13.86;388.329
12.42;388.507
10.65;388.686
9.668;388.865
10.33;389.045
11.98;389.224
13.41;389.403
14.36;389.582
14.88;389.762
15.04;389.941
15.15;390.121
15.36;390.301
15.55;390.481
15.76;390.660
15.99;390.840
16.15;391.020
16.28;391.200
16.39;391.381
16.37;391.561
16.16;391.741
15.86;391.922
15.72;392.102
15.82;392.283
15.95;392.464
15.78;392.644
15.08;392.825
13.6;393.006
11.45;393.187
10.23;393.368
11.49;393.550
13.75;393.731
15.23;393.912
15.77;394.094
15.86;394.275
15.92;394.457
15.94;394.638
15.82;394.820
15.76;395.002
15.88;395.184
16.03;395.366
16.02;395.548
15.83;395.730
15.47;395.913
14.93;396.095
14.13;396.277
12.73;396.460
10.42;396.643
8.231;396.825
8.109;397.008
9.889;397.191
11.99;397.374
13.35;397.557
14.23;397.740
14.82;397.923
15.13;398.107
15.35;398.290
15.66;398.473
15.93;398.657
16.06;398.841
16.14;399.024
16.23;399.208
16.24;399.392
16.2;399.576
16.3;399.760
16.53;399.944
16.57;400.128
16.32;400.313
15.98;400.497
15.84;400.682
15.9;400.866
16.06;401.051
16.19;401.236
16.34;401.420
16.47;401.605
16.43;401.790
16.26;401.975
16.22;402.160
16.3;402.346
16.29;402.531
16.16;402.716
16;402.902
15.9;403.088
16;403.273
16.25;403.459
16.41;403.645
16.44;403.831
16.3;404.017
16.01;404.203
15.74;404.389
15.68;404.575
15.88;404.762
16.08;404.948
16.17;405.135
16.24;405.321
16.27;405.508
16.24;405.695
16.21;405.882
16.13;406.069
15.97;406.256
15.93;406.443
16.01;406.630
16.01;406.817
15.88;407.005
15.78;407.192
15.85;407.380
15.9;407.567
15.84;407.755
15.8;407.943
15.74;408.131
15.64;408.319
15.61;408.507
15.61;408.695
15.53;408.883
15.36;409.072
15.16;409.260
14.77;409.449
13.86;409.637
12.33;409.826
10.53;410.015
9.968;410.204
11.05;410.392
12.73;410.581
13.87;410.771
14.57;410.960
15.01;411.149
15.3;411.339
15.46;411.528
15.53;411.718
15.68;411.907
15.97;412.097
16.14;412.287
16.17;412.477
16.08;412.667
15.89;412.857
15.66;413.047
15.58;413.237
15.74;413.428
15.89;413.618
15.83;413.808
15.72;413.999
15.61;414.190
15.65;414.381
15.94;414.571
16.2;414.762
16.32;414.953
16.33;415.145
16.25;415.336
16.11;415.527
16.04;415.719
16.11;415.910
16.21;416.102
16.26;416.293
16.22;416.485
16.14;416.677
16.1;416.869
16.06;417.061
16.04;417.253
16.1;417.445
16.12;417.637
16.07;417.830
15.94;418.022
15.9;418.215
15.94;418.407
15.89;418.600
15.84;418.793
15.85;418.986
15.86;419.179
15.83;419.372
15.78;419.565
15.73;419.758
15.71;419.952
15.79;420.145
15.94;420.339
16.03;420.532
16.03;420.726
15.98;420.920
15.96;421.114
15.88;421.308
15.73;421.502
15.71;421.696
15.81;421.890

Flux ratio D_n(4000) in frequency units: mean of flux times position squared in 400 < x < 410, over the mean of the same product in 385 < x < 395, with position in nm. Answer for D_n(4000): 1.1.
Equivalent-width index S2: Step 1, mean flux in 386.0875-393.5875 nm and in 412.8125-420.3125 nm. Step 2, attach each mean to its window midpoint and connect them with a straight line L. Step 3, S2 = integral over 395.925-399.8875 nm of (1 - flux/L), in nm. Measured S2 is 0.287 nm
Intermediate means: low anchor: 14.7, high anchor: 16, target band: 14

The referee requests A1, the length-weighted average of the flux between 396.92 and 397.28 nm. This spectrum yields 9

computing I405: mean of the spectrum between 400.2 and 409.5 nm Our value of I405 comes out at 16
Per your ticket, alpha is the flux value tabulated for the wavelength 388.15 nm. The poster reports 14.62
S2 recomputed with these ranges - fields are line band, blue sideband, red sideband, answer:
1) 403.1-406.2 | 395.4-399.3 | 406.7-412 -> -0.382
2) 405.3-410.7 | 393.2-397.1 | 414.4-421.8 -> 0.048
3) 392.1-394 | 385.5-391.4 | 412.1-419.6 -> 0.136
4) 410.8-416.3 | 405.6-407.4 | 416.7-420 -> 0.054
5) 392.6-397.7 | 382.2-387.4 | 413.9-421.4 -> 0.424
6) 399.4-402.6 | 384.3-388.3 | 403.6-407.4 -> -0.057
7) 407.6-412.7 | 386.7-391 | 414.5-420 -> 0.317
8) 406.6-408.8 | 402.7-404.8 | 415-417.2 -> 0.040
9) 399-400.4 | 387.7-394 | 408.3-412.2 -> -0.201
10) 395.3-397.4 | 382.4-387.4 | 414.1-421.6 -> 0.308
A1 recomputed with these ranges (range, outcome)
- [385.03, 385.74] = 16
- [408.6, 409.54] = 15.3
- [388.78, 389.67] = 12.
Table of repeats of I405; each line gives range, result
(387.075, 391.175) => 14.3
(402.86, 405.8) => 16.1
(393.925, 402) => 15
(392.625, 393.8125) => 12.9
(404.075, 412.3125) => 15.2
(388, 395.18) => 14.5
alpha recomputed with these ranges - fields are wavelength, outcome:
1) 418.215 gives 15.9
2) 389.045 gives 10.33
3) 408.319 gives 15.64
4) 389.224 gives 11.98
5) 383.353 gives 10.07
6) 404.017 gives 16.3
